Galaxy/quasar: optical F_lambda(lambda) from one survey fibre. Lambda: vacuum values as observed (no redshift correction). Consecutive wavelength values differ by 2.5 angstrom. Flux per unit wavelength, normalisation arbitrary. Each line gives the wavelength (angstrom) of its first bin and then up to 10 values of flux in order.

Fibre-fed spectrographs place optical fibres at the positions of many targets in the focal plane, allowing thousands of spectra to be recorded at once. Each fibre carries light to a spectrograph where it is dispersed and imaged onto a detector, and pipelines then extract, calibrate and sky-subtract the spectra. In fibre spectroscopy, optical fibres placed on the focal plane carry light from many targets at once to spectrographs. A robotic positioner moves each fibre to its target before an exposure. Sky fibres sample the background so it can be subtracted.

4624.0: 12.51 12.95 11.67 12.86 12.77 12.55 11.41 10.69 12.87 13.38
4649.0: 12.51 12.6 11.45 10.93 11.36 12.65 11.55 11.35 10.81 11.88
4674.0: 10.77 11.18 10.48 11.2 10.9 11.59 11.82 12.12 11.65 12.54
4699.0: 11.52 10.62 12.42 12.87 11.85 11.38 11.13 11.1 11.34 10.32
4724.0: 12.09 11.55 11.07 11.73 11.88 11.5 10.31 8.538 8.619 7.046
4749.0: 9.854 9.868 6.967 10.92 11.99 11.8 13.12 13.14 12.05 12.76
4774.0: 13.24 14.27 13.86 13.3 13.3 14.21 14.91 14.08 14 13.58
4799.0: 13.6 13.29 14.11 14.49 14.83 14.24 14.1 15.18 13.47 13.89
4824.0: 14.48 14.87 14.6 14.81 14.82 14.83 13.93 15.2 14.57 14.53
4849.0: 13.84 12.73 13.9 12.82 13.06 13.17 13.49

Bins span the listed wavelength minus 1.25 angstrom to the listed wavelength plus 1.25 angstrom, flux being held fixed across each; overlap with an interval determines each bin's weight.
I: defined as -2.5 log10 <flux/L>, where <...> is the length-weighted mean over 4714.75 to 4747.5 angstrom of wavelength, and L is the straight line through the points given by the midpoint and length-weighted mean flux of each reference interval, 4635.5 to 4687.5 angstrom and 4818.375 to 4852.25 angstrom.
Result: 0.20 mag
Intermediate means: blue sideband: 11.6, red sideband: 14.4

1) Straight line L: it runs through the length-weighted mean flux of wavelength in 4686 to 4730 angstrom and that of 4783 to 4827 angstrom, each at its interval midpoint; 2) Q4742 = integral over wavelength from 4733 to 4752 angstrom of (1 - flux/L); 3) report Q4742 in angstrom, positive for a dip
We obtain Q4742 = 4.3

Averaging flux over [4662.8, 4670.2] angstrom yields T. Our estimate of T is 11.2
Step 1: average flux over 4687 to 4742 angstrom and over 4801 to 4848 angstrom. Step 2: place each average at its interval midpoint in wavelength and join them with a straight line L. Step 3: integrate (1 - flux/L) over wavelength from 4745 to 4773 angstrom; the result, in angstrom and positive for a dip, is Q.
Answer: 4.1 angstrom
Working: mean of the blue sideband 11.5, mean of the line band 10.9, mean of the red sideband 14.4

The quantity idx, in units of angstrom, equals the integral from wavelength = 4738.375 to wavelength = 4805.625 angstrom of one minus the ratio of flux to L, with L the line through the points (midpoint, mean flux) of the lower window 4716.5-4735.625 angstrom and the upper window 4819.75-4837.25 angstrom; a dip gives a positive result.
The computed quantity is 3.98 angstrom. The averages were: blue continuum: 11.4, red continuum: 14.6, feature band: 12.1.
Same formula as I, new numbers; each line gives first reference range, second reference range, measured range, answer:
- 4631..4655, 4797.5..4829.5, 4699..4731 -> 0.14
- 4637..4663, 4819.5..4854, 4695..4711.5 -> 0.07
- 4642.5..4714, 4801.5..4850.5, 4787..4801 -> -0.01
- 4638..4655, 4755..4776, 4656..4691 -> 0.08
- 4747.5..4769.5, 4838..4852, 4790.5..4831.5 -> -0.10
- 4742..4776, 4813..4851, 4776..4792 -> -0.16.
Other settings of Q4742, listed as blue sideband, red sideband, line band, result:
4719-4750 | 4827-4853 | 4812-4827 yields -0.7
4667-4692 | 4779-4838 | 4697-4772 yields 8.7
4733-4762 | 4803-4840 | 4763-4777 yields -2.2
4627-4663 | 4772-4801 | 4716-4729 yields 1.8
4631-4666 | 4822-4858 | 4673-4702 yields 2.6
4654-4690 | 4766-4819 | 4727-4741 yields 1.6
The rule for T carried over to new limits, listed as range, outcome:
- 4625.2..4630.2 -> 12.3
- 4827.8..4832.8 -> 14.7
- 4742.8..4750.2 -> 8.5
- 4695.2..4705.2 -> 11.8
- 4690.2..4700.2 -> 12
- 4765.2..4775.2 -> 12.8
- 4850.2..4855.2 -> 13.3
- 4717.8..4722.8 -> 10.8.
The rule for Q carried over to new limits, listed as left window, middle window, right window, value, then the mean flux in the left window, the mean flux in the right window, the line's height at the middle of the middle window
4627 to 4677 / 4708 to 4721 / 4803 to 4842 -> 1.6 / 11.9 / 14.5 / 12.8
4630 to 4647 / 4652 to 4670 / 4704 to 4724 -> 0.9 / 12.3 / 11.5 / 12.1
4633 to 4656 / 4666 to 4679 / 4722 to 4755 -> 0.5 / 12.2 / 10.1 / 11.6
